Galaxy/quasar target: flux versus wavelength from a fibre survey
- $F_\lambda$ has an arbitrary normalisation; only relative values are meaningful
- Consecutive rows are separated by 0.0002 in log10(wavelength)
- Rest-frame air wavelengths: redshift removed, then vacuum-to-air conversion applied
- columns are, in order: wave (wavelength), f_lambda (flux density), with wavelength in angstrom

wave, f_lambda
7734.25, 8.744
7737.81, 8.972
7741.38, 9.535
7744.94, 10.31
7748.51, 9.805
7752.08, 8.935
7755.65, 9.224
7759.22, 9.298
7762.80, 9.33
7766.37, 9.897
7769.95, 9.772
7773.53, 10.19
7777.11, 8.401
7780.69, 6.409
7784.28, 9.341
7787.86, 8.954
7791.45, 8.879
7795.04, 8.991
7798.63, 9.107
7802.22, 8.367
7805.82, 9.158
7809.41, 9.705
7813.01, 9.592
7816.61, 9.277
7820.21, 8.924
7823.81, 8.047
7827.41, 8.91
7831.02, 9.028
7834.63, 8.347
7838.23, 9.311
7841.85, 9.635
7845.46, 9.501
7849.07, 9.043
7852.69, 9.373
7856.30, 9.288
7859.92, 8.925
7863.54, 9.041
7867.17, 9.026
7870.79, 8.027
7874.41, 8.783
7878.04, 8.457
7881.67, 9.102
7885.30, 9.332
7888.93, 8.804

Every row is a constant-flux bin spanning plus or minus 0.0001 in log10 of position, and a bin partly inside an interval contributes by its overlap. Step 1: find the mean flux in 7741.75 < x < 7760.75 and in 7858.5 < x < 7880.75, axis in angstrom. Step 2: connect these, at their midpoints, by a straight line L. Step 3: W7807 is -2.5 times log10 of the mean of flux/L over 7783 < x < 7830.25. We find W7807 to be 0.016 mag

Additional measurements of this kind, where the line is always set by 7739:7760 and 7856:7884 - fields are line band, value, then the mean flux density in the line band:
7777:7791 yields 0.122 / 8.32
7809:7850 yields -0.005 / 9.09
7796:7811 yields 0.015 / 9.07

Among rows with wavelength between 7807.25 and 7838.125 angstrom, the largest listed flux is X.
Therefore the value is 9.705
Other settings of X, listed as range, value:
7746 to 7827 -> 10.19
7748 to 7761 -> 9.805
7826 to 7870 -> 9.635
